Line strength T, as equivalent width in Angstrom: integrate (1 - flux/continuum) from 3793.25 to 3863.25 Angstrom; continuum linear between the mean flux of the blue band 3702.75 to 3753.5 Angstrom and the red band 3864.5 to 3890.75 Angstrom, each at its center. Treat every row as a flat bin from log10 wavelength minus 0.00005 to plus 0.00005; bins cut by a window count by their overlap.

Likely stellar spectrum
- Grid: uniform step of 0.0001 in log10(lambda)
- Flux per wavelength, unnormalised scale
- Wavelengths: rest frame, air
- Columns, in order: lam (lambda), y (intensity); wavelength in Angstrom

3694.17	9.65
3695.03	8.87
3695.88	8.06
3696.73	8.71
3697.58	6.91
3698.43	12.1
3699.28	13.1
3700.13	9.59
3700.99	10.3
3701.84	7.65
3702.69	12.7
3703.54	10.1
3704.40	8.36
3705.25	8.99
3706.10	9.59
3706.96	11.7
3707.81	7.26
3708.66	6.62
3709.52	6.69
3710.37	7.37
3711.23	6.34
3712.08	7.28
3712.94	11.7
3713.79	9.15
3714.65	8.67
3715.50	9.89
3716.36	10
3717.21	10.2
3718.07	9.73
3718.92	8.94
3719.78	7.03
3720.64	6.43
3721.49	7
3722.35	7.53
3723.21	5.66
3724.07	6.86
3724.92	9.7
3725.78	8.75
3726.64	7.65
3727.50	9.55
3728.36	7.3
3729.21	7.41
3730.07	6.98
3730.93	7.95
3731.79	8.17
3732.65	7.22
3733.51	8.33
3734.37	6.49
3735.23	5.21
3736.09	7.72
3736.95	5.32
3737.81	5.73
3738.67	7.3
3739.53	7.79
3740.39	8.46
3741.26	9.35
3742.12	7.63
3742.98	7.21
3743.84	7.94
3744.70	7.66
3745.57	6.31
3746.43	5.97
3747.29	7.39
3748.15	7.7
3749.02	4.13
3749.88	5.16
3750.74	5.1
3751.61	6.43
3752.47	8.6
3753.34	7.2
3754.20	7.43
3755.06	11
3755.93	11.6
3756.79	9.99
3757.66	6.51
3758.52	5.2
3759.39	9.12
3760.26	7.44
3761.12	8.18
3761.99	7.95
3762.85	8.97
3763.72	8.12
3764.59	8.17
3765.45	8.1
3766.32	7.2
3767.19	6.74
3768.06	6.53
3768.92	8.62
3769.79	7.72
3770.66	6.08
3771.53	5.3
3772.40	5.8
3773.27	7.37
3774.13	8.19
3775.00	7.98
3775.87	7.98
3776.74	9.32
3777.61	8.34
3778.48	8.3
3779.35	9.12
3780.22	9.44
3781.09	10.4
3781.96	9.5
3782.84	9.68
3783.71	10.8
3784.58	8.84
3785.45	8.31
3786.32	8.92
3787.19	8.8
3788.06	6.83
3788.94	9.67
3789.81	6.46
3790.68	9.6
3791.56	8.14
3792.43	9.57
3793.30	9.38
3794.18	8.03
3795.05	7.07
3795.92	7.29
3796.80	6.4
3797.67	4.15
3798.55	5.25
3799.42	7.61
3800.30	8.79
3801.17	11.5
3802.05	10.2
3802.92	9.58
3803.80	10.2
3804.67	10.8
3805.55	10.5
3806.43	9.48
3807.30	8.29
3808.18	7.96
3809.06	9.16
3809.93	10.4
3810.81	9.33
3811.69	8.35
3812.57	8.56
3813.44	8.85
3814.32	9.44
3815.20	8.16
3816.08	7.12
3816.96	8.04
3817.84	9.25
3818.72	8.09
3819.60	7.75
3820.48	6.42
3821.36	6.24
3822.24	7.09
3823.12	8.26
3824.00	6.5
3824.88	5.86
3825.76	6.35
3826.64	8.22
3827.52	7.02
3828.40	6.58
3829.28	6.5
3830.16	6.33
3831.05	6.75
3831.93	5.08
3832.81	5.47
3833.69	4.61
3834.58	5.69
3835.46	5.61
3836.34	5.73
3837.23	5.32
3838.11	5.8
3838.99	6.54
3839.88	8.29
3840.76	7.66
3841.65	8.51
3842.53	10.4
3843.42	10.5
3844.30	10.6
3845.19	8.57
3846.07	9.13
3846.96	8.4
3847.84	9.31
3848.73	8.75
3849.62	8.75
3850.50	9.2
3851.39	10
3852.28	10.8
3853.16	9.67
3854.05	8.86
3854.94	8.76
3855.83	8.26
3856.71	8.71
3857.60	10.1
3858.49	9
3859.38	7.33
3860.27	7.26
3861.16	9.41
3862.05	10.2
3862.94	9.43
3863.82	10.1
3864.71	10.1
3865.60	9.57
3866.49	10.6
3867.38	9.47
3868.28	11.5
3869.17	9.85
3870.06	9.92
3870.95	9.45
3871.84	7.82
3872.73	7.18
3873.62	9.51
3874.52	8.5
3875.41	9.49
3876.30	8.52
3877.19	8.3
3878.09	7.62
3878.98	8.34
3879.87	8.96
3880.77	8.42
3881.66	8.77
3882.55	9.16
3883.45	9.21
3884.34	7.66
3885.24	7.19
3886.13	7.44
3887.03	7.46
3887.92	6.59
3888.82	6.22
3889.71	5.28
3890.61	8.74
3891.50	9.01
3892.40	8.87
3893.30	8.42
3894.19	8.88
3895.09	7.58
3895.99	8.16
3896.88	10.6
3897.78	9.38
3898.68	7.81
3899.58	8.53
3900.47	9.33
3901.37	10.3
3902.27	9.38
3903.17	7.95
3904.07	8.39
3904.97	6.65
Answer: 1.5 Angstrom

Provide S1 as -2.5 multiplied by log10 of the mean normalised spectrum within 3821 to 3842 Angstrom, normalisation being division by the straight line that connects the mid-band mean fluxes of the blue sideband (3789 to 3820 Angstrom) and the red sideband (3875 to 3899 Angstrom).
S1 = 0.285 mag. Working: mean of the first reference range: 8.55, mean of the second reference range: 8.23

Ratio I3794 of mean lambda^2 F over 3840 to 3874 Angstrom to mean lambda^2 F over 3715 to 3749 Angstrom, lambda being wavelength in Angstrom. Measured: 1.30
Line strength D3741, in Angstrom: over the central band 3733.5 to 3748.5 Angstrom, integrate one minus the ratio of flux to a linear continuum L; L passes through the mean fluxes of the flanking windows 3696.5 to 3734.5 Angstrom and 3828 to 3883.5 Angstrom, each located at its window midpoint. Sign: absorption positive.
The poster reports 2.5 Angstrom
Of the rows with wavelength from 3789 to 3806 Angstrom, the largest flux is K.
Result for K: 11.5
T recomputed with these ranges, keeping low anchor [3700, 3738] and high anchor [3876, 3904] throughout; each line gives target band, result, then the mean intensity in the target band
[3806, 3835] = 2.7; 7.49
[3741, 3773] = 3.1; 7.44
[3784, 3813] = -1.2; 8.6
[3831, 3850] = 1.7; 7.54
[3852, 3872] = -2.7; 9.41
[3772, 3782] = -0.3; 8.45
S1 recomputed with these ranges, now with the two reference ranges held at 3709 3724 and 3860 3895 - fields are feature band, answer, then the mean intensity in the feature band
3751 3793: 0.014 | 8.23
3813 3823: 0.081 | 7.87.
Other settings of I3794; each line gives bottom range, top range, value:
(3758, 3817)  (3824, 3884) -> 1.04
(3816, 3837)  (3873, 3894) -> 1.26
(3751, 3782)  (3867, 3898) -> 1.12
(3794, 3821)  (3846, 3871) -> 1.14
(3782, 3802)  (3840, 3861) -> 1.13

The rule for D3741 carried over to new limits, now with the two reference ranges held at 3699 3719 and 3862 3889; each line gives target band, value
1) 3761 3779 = 2.8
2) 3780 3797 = 0.6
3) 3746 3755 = 2.4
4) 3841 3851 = -0.4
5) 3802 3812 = -0.6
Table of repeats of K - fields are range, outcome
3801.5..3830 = 10.8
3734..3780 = 11.6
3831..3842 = 8.51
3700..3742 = 12.7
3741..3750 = 9.35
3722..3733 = 9.7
